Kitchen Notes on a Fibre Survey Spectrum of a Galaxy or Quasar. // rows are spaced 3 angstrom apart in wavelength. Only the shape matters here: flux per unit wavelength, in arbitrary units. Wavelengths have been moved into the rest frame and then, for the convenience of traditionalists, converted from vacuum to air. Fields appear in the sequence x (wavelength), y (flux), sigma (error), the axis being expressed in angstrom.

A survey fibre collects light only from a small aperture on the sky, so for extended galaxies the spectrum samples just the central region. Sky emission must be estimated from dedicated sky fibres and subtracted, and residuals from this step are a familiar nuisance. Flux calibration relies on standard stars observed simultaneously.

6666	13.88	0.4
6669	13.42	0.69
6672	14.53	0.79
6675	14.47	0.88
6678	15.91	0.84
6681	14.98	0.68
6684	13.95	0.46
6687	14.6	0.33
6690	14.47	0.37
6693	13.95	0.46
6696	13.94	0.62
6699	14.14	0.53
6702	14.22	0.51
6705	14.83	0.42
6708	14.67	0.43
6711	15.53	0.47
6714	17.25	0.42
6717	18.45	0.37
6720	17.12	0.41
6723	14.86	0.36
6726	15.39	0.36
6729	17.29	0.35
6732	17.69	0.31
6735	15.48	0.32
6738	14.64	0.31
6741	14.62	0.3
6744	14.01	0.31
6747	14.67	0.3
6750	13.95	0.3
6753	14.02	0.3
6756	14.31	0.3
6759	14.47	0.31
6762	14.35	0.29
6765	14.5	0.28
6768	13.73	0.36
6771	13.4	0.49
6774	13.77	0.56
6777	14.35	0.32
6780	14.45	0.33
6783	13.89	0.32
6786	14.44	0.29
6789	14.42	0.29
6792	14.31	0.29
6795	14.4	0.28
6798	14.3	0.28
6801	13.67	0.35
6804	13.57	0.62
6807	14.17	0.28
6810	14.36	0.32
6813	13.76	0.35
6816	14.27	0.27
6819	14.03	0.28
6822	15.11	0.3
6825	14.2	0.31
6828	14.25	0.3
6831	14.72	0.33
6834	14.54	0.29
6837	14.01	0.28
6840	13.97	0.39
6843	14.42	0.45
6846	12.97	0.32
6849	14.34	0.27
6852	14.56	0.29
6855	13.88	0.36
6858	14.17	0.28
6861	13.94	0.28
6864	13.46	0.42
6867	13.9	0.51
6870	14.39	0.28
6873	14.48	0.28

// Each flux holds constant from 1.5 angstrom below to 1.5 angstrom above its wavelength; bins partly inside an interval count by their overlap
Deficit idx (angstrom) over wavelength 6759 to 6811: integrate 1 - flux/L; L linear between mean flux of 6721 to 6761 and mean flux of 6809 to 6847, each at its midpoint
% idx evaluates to 1.76 angstrom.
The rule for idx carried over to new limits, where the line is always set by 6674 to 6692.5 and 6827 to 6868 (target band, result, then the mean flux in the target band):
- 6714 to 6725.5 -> -1.7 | 16.7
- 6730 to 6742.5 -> -1.0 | 15.7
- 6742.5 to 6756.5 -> 0.3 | 14.2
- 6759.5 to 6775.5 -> 0.4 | 14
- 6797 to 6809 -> 0.3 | 13.9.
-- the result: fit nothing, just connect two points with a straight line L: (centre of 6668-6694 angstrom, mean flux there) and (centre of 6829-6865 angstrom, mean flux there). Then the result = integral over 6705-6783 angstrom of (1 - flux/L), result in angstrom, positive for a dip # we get -3.8 angstrom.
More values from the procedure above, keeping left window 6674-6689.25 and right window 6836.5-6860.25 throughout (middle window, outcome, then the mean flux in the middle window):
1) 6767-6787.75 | 0.5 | 14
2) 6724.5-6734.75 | -1.5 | 16.6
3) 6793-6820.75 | 0.3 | 14.1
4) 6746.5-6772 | 0.5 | 14.2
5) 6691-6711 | 0.4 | 14.4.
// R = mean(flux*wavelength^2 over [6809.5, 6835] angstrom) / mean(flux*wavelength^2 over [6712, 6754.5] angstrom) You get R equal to 0.94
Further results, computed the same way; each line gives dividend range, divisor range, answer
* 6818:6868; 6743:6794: 1.02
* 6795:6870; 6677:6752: 0.96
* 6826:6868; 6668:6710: 1.02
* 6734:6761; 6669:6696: 1.02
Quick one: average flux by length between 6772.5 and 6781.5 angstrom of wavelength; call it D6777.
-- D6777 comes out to 14.2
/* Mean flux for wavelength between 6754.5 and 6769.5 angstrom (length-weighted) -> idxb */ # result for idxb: 14.3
